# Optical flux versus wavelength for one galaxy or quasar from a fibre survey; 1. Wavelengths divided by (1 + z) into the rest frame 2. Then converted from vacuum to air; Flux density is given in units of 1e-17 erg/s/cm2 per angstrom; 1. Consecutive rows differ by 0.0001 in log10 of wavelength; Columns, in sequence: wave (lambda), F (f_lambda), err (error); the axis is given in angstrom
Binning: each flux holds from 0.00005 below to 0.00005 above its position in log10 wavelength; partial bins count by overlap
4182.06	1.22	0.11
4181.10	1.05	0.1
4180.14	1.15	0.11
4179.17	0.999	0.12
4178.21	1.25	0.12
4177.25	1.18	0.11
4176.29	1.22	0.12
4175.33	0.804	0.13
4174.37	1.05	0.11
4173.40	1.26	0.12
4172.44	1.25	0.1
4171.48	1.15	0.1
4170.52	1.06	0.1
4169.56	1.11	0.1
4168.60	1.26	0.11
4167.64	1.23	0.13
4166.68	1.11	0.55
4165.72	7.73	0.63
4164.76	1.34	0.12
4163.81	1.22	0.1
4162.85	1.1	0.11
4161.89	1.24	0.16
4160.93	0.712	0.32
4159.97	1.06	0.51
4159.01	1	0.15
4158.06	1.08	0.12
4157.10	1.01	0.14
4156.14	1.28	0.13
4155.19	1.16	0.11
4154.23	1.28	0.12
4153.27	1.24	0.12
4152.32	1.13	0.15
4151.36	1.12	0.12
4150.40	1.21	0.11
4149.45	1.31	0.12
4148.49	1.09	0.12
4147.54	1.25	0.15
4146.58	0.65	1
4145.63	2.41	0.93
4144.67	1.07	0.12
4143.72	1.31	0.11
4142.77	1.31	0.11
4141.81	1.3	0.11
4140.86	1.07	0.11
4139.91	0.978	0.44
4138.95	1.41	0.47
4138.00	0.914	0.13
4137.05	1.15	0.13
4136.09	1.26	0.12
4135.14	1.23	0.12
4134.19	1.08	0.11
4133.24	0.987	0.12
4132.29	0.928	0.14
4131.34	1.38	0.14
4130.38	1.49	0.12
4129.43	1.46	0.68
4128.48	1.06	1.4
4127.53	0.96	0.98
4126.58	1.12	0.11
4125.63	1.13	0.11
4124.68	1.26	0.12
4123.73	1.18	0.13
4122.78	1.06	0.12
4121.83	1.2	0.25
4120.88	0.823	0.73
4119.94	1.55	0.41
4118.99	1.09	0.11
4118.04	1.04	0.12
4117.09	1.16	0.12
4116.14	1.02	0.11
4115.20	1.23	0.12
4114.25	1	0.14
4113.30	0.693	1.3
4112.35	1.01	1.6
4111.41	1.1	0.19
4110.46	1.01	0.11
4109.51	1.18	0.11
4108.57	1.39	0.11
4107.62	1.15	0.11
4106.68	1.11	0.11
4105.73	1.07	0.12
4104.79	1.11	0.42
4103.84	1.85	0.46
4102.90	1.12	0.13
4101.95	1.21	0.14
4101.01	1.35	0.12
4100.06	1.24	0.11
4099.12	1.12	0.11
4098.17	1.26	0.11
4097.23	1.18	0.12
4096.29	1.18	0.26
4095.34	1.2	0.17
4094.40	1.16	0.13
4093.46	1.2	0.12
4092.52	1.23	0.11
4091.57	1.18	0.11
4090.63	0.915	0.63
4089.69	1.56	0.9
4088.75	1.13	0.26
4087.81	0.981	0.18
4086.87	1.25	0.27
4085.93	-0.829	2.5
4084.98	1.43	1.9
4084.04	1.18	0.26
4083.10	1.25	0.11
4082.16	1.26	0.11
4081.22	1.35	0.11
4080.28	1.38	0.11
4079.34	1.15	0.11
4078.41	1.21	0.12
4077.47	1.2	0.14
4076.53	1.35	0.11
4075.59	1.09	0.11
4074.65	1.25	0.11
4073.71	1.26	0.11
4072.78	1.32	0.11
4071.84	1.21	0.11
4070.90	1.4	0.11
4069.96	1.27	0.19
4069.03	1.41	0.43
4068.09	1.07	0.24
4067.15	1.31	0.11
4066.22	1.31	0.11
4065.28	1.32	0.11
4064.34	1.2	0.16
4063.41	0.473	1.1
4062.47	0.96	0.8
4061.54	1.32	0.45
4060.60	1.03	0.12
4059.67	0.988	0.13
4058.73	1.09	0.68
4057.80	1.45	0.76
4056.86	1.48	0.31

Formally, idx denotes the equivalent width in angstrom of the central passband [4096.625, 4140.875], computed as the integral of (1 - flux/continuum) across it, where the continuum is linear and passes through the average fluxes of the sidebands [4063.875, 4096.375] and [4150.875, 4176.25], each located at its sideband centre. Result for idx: 4.0 angstrom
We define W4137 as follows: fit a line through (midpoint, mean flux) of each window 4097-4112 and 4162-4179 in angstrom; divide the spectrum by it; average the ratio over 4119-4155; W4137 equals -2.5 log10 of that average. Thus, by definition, 0.15 mag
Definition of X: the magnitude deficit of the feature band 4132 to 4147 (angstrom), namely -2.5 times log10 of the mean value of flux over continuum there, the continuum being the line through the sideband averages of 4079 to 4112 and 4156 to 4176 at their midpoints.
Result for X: 0.11 mag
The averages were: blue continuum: 1.16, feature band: 1.2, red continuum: 1.43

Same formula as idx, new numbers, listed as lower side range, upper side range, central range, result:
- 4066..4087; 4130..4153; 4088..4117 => 0.4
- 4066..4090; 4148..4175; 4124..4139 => 1.6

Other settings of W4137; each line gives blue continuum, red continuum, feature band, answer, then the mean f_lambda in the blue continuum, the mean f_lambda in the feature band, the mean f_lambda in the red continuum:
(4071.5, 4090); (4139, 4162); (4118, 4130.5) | 0.00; 1.15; 1.17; 1.18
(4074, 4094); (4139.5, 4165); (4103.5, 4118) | 0.02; 1.13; 1.13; 1.18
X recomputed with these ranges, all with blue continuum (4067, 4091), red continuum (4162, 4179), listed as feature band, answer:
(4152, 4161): 0.306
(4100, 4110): 0.015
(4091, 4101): 0.032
